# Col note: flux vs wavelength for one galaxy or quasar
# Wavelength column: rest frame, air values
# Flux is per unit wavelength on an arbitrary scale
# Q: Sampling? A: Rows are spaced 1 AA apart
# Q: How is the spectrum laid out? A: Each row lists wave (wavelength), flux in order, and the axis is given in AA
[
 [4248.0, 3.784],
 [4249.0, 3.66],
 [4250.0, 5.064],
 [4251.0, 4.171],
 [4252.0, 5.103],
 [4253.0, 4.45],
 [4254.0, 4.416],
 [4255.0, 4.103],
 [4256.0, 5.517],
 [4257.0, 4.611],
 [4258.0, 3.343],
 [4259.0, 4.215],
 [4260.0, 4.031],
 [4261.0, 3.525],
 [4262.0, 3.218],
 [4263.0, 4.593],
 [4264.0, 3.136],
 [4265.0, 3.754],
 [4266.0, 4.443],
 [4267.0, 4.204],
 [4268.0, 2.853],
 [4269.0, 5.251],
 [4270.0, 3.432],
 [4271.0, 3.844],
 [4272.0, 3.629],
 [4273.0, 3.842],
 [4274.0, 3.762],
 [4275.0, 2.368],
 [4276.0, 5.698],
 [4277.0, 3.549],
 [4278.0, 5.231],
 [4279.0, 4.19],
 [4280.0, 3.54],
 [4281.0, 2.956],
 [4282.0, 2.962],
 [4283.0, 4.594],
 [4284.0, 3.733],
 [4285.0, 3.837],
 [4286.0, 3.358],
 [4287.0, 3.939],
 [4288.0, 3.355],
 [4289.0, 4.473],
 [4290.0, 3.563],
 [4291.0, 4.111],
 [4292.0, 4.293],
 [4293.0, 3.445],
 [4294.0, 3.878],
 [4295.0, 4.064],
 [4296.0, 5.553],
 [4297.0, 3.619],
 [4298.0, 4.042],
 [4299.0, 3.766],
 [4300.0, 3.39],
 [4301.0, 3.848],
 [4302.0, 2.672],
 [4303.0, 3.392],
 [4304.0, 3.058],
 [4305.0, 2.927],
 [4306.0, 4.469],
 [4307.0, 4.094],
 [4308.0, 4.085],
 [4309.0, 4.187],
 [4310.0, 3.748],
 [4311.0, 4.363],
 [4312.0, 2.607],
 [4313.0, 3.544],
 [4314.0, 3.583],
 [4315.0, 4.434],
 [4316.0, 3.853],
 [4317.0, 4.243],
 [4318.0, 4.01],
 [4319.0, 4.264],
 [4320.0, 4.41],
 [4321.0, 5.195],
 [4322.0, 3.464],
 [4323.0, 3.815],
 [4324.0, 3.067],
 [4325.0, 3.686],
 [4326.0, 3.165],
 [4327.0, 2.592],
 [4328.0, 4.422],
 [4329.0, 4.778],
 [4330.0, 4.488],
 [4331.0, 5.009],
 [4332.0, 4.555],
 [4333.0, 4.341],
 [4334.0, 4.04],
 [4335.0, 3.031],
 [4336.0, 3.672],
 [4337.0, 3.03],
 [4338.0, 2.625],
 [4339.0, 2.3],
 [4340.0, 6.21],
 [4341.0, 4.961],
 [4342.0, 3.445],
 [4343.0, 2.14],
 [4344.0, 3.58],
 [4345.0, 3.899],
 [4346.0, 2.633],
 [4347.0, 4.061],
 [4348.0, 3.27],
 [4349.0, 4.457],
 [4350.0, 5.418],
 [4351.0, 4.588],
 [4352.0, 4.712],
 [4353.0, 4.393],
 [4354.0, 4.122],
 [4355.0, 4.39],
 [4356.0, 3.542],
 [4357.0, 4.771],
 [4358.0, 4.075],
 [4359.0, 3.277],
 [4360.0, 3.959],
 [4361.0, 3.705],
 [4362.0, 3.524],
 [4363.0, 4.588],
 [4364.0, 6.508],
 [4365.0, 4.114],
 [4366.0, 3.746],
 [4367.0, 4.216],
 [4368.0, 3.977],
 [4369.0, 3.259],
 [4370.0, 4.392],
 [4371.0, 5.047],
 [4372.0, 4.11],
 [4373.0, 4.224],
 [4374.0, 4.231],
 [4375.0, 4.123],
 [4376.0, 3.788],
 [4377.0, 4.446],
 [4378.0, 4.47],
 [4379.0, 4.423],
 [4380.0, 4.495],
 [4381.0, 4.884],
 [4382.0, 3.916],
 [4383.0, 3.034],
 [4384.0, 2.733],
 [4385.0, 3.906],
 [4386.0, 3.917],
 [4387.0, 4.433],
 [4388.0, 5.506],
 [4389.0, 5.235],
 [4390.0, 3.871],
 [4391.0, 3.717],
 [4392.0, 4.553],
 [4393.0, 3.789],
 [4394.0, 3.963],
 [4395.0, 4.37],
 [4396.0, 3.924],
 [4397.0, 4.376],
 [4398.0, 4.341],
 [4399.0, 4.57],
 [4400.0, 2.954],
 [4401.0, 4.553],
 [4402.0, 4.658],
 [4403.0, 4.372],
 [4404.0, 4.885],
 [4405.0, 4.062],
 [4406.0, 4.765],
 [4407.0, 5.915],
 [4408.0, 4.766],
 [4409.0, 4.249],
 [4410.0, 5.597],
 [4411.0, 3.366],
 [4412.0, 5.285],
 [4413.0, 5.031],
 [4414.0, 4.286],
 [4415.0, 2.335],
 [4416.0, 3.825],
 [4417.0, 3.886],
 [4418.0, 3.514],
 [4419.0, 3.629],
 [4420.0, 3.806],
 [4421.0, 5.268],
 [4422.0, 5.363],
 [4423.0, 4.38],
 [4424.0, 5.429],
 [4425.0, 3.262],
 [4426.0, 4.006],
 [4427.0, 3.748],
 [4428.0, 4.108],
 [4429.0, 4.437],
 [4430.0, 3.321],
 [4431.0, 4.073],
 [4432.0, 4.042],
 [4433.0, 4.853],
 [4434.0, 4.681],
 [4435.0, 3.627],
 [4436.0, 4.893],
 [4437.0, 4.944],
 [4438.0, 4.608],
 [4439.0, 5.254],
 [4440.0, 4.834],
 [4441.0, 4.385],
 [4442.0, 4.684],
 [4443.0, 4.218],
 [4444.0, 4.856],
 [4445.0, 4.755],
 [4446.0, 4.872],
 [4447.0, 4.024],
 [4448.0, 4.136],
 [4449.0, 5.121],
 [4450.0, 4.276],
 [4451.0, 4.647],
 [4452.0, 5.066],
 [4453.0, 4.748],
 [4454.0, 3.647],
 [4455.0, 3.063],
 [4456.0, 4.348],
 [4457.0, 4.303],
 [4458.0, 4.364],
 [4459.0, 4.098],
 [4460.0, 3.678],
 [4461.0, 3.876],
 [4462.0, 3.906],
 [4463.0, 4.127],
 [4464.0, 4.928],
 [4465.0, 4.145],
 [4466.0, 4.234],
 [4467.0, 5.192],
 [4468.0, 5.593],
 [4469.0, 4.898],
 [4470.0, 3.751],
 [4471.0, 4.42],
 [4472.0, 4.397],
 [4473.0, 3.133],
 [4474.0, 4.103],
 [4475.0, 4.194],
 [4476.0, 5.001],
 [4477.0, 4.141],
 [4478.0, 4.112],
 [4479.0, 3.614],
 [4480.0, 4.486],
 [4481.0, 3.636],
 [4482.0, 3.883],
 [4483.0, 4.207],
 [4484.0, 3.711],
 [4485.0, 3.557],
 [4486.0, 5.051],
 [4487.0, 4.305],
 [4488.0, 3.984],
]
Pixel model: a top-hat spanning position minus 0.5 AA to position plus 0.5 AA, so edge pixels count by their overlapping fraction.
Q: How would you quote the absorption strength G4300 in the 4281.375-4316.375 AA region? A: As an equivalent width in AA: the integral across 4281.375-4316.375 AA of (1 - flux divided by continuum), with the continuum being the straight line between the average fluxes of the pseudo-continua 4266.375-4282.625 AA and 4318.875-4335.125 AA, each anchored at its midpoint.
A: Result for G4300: 1.2 AA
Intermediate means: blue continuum 3.84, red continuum 4.04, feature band 3.79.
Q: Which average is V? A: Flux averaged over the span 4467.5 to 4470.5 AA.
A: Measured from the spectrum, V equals 4.75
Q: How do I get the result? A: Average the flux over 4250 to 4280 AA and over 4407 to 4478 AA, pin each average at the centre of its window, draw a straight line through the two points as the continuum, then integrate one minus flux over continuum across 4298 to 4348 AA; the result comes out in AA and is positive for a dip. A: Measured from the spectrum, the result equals 4.8 AA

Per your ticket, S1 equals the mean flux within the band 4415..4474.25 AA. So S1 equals 4.32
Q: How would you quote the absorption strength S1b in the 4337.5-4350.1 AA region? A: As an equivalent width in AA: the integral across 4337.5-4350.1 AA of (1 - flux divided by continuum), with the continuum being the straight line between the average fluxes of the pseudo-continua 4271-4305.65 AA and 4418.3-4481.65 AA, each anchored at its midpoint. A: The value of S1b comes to 0.8 AA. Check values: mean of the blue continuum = 3.79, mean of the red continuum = 4.34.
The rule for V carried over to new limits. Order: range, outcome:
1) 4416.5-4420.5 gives 3.71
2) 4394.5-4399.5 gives 4.32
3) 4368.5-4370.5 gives 3.83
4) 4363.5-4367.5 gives 4.65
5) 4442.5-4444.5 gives 4.54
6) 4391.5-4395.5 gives 4.17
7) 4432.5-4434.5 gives 4.77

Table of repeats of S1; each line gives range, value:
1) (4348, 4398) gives 4.22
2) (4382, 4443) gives 4.3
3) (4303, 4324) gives 3.88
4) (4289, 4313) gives 3.8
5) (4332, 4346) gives 3.63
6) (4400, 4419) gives 4.35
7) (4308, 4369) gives 3.97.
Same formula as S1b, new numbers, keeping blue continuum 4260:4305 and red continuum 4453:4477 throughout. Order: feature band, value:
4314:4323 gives -0.6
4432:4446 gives -1.6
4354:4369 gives -0.5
